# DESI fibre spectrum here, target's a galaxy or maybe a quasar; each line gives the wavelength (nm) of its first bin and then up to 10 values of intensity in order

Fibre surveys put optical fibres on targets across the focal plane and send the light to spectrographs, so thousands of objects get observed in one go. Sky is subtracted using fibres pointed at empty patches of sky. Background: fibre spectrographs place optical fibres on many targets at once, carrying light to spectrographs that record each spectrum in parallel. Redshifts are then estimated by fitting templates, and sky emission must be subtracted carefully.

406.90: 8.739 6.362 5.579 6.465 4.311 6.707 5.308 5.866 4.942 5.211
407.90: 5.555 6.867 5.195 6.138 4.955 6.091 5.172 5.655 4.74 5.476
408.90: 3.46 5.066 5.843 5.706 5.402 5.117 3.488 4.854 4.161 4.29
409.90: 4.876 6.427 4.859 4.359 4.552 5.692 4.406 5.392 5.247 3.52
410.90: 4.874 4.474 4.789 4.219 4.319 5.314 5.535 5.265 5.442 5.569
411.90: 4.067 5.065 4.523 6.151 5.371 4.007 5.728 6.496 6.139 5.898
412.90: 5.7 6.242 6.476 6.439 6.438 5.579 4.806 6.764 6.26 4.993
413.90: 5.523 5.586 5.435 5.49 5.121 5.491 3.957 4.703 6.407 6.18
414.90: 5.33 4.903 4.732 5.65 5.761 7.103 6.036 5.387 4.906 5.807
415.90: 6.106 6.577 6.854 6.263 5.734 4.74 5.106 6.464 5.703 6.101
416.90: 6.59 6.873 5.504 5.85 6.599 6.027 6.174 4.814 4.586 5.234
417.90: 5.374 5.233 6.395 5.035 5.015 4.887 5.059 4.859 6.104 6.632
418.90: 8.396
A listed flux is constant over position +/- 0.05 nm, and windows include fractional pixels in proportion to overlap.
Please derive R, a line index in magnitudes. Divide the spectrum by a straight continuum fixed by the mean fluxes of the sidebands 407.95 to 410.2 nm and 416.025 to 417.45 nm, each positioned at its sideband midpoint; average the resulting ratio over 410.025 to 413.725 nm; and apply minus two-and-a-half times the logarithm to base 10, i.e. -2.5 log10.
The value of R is 0.04 mag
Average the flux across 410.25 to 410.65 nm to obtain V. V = 5.01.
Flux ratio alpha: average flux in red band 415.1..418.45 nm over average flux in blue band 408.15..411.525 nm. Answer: 1.16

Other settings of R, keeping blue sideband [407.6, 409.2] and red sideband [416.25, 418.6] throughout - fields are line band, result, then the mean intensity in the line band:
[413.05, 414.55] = -0.02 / 5.62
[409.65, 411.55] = 0.13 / 4.81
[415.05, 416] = -0.04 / 5.77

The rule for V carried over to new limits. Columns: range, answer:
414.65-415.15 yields 5.51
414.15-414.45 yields 5.37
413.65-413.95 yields 5.59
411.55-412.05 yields 5.08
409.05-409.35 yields 5.65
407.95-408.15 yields 6.03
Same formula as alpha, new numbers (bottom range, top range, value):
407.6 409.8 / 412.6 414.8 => 1.10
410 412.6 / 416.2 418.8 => 1.13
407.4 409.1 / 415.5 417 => 1.09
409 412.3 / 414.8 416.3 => 1.18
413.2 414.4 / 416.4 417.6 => 1.06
